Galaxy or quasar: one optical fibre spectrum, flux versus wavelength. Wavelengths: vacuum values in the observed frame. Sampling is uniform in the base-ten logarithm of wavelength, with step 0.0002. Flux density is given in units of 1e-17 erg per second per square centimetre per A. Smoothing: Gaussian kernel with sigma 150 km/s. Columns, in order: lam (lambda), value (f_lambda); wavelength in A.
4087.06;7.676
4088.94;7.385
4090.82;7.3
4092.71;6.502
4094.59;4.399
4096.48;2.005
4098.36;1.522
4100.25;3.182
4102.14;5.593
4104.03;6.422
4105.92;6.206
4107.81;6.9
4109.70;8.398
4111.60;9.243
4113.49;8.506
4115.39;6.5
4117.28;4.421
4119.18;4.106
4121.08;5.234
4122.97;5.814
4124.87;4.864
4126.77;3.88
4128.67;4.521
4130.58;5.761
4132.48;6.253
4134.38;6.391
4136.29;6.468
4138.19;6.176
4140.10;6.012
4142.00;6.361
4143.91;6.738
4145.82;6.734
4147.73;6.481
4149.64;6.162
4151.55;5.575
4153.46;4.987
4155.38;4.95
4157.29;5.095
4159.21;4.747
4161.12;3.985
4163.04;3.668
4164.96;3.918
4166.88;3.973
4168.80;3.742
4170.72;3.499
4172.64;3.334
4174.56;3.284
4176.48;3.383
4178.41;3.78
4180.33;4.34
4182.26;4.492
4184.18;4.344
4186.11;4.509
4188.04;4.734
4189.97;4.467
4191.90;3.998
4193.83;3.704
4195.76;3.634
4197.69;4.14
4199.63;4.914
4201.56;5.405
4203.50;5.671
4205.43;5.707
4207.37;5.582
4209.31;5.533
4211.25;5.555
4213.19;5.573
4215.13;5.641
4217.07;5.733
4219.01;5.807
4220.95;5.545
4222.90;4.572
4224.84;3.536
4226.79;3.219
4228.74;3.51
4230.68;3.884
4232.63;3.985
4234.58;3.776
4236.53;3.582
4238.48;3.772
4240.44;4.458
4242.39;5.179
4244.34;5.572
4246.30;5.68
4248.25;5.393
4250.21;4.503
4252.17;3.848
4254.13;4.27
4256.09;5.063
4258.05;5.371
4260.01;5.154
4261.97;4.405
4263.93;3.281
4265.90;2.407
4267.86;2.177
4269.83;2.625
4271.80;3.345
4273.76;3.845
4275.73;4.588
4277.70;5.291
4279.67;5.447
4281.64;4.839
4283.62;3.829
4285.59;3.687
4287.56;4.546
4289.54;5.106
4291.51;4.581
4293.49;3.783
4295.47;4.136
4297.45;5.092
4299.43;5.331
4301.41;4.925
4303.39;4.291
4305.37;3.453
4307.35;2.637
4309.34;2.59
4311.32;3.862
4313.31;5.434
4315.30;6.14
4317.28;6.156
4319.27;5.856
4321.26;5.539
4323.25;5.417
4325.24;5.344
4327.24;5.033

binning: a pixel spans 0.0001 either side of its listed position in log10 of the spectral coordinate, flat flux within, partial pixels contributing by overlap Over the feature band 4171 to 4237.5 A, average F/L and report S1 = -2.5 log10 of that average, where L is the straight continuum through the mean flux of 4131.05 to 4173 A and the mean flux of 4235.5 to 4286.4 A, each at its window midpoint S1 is 0.07 mag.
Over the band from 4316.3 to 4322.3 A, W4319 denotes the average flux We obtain 5.84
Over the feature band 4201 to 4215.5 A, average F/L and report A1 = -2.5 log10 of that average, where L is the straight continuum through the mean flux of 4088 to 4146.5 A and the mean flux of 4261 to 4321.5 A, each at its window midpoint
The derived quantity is -0.12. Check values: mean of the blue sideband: 5.8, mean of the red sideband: 4.28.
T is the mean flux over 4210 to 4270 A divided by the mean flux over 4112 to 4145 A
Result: 0.8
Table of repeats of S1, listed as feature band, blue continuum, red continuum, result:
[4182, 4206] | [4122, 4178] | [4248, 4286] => 0.029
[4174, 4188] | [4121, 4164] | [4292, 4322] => 0.283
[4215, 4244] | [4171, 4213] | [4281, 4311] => -0.004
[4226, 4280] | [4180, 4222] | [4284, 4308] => 0.103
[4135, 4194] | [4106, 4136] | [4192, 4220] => 0.176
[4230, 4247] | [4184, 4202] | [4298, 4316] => -0.023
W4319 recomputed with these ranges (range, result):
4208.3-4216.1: 5.57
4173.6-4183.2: 3.85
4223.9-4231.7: 3.54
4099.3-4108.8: 5.67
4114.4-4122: 5.08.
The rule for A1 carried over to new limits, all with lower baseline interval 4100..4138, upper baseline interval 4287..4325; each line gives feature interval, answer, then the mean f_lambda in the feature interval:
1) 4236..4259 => 0.077 mag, 4.74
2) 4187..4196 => 0.304 mag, 4.15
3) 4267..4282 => 0.220 mag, 4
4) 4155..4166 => 0.291 mag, 4.36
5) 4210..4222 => -0.063 mag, 5.63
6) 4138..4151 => -0.099 mag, 6.37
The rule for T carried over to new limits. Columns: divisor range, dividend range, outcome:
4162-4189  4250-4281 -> 1.04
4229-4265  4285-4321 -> 1.02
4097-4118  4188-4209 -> 0.79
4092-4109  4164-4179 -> 0.76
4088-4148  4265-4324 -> 0.75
